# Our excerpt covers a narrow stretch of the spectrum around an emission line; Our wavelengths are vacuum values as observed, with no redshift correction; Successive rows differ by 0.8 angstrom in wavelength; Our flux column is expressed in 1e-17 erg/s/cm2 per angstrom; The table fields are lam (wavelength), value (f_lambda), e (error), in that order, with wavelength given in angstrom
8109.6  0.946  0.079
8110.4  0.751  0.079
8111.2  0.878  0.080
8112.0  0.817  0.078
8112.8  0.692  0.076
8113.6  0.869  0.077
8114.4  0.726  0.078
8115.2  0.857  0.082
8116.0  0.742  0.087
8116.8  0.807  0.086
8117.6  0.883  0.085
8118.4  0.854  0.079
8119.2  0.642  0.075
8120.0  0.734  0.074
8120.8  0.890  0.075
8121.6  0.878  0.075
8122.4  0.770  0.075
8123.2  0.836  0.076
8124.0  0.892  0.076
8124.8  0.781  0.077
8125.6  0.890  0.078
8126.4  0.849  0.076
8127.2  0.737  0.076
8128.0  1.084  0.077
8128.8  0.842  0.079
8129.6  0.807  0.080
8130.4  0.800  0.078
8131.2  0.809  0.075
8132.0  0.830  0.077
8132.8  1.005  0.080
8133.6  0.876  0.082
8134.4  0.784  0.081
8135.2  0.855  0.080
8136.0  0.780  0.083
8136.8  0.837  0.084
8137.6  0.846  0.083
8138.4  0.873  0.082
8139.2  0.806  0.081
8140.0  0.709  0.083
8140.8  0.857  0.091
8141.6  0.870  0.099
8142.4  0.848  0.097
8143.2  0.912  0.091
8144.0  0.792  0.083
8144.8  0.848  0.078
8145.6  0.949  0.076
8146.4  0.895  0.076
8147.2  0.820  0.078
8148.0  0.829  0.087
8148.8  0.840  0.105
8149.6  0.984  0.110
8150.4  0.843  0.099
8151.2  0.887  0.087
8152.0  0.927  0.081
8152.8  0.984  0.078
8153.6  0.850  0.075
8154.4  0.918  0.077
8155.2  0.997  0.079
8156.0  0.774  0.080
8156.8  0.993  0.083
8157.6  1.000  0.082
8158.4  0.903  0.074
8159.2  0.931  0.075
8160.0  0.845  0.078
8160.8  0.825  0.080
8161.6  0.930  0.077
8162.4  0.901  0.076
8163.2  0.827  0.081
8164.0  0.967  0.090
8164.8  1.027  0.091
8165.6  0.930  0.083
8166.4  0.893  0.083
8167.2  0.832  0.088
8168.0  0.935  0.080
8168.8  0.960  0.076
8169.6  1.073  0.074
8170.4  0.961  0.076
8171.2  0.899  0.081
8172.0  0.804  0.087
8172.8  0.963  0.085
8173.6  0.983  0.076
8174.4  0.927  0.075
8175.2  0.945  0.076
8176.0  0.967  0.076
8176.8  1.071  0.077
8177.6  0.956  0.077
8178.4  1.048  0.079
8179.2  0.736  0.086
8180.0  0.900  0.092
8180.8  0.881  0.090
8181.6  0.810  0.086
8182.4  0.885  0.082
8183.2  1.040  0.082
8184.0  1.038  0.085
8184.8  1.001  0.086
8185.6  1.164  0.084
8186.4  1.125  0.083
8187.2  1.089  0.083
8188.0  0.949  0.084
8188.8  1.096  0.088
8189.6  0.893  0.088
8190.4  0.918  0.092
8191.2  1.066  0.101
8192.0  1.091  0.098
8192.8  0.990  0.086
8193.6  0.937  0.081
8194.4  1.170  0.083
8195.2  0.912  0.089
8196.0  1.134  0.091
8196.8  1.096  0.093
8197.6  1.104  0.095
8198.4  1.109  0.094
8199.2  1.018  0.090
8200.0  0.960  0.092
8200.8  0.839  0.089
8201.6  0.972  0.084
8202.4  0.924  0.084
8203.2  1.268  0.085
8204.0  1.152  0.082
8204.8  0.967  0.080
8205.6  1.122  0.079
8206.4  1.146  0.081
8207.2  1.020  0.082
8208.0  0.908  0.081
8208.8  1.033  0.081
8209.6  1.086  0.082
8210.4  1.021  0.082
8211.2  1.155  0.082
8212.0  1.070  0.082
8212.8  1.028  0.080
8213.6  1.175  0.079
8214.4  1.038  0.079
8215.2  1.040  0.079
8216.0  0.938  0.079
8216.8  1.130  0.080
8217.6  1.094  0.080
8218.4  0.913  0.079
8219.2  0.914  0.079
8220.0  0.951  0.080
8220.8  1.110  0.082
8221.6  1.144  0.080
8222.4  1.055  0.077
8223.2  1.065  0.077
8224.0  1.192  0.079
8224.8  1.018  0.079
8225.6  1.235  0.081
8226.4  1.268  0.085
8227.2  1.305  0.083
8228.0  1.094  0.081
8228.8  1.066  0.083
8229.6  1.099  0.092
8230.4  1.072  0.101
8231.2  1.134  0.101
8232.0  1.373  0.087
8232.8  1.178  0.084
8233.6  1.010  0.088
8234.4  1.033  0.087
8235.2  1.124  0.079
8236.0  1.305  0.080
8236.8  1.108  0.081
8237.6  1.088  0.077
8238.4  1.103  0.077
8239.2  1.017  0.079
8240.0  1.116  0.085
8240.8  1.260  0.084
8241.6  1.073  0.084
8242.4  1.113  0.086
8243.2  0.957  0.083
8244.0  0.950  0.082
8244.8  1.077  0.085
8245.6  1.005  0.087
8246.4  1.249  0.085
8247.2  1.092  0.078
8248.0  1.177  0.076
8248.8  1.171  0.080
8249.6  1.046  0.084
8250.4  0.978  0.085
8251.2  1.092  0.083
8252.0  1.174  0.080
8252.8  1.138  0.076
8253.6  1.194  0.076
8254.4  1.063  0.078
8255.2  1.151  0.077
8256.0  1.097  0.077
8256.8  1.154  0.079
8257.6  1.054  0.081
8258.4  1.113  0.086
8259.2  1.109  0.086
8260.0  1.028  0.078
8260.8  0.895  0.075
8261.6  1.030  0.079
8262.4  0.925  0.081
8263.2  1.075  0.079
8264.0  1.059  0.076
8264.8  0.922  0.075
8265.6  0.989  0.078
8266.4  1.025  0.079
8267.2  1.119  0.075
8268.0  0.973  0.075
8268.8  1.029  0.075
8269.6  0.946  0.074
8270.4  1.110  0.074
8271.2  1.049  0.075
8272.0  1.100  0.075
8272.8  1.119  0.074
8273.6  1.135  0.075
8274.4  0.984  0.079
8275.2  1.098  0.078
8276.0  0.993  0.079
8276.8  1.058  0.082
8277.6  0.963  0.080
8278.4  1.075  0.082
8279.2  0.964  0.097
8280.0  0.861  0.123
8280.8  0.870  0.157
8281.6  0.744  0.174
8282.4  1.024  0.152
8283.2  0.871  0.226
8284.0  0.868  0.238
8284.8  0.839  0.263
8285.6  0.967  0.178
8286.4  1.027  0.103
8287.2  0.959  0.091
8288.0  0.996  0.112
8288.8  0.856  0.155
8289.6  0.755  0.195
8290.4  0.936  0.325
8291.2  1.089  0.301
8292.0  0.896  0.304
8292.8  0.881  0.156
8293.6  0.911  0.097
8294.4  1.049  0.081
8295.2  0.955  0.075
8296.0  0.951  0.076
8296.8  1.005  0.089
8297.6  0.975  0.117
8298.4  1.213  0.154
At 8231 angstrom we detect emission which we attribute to C III]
